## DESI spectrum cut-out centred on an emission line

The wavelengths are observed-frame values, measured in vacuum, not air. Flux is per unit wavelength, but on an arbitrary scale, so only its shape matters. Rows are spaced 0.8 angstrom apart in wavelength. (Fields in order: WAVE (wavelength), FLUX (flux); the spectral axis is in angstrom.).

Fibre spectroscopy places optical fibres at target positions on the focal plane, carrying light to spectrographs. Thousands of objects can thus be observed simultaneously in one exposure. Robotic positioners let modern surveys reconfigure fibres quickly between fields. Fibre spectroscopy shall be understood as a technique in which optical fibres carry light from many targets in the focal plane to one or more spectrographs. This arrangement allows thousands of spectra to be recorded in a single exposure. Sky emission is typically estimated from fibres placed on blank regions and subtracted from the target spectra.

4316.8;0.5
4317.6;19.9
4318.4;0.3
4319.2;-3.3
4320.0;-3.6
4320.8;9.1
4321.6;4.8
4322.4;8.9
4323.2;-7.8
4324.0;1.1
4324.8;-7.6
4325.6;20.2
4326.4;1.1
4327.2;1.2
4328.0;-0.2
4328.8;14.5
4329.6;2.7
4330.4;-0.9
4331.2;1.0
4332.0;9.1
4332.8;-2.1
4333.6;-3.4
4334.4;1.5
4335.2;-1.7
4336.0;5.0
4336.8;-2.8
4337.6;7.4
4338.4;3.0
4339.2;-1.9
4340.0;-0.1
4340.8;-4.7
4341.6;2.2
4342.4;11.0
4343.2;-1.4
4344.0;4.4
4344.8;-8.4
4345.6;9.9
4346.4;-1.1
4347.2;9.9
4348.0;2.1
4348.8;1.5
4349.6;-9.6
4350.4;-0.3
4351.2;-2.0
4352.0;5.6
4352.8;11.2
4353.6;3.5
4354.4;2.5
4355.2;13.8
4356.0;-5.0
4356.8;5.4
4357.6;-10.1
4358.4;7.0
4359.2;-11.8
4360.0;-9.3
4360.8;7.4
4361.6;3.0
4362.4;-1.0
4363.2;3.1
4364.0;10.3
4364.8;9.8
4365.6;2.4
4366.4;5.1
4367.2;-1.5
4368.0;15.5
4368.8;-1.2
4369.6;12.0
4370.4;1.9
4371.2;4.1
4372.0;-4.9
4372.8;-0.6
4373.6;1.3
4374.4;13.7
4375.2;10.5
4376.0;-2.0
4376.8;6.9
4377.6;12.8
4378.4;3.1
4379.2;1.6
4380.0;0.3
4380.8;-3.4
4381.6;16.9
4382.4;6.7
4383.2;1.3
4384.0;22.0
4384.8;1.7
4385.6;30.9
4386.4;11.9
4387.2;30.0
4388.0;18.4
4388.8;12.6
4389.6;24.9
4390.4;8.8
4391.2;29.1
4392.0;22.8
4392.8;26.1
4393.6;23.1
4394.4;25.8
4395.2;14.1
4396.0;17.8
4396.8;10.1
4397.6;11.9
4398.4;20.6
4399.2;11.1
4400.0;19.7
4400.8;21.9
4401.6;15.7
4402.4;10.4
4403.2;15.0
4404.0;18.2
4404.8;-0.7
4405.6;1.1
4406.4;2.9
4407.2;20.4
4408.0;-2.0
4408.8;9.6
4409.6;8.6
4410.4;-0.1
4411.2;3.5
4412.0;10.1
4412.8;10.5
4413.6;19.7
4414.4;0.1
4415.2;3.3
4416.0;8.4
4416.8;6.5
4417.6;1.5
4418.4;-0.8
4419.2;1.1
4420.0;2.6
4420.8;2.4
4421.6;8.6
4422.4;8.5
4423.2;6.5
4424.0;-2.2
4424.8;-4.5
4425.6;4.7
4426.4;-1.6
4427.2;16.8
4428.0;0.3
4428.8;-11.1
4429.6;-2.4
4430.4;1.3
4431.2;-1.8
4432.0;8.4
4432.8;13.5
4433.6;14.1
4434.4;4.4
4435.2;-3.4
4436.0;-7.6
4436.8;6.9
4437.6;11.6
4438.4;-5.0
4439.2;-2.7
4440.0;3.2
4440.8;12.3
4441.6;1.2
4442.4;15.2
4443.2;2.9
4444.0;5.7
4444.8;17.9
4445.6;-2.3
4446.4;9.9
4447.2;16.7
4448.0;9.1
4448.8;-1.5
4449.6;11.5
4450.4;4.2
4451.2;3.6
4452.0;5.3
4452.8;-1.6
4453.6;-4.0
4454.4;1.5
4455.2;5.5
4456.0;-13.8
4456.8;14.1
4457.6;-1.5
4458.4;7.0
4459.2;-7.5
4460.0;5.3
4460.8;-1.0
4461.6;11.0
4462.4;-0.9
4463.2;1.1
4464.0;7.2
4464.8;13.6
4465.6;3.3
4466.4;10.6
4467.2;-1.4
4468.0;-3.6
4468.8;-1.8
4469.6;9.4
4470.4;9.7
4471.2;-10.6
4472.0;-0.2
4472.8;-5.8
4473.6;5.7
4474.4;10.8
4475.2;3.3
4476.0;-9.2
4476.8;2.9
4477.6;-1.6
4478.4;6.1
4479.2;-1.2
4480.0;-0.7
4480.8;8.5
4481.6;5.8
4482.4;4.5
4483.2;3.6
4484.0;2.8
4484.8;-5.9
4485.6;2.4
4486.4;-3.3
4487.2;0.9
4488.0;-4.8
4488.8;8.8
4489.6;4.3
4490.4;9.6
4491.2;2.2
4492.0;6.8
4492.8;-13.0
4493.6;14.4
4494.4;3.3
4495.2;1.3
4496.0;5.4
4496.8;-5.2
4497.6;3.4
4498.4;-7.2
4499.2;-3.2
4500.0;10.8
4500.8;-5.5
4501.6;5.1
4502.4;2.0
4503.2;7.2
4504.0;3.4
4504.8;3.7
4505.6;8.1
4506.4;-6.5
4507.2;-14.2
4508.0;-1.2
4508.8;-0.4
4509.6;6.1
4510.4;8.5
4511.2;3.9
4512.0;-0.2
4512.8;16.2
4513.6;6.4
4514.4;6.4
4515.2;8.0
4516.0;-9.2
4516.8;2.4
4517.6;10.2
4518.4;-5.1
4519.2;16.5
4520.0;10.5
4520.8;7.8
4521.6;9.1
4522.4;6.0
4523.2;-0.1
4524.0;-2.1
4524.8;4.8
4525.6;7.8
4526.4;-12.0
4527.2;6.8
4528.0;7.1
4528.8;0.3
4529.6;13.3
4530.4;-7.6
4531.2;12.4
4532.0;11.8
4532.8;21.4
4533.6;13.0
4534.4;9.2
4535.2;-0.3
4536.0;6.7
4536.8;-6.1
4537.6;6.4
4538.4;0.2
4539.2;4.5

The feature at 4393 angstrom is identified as C IV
